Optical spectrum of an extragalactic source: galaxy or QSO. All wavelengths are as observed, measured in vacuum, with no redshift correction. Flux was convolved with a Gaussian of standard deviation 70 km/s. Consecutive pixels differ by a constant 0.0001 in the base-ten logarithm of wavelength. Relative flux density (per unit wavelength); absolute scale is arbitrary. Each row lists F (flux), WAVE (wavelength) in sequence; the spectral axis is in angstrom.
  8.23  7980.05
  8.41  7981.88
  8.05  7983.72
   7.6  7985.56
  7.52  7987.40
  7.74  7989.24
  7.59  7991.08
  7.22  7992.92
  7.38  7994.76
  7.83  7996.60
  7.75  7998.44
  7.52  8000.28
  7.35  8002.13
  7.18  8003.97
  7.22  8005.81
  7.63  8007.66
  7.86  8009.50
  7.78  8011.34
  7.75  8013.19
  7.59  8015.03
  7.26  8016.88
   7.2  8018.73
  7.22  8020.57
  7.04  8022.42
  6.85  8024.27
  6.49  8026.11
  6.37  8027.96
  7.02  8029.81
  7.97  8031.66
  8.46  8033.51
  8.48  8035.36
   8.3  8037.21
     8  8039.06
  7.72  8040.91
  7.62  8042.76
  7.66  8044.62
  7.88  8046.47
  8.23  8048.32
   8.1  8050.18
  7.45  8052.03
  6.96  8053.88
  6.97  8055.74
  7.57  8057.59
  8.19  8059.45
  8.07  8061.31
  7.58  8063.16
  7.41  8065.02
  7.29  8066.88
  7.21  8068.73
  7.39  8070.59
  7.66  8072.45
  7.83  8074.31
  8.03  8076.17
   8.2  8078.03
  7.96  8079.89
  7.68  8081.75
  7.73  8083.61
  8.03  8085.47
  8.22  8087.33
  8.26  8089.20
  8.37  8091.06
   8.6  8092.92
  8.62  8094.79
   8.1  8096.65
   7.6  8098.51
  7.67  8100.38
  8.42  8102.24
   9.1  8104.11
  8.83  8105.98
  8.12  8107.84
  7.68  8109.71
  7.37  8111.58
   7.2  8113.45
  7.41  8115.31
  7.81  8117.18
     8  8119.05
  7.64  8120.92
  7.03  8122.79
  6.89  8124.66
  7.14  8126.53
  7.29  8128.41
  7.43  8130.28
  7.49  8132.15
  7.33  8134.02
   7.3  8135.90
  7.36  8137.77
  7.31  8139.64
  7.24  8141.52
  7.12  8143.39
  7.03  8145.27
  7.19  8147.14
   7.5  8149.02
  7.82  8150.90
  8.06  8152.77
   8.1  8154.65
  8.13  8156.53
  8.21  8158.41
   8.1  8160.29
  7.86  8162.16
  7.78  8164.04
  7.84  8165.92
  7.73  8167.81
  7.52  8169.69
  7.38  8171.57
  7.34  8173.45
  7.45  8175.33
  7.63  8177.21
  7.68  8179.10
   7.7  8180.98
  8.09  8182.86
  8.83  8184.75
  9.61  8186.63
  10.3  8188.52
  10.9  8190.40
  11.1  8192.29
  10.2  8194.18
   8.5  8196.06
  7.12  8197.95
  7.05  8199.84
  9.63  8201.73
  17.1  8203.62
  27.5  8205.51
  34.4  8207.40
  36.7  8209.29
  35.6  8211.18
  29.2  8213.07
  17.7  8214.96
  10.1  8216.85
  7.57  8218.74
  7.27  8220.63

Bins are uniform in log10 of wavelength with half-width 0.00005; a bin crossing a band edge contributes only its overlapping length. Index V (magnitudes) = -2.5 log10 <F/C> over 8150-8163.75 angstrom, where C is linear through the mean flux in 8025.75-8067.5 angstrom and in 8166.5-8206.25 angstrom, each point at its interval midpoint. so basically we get 0.16 mag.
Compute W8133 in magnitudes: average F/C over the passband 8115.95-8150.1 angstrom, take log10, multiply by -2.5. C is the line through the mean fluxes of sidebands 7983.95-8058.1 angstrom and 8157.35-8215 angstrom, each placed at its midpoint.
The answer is 0.45 mag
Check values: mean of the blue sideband 7.54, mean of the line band 7.34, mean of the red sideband 12.8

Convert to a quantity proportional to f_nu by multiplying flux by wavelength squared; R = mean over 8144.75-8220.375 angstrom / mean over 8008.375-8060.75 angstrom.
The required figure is 1.62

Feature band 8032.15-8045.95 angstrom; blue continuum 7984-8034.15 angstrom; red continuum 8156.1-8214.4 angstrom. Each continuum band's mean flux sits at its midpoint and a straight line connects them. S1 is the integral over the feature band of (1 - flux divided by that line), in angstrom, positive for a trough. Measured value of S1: 0.5 angstrom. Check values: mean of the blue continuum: 7.42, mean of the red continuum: 12.7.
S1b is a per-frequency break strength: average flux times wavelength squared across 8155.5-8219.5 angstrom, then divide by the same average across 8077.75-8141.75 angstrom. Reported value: 1.6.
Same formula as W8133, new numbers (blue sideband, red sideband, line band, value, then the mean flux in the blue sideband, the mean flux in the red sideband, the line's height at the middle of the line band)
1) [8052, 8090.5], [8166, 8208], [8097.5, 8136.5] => 0.159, 7.71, 10.7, 8.89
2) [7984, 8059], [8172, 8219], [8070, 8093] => 0.228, 7.54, 14.2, 9.85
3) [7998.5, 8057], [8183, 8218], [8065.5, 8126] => 0.362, 7.52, 16.5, 11.1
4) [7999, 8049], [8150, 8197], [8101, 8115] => -0.006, 7.54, 8.4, 8.02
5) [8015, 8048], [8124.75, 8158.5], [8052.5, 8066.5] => -0.002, 7.52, 7.47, 7.51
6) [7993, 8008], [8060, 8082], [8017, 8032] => 0.082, 7.46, 7.7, 7.54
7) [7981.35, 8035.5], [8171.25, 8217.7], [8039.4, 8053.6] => 0.144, 7.49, 14.3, 8.88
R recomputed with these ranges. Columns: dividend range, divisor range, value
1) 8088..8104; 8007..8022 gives 1.12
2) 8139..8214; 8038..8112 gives 1.49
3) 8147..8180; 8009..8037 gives 1.08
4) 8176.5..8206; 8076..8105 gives 1.30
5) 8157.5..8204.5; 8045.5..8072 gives 1.19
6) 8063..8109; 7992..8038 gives 1.09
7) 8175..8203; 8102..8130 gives 1.18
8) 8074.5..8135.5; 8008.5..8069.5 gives 1.05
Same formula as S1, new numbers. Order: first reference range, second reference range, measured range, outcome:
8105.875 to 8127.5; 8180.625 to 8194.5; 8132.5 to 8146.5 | 1.6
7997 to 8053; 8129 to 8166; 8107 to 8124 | 0.1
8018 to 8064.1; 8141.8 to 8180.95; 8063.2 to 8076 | 0.2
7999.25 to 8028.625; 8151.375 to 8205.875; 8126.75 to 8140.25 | 2.0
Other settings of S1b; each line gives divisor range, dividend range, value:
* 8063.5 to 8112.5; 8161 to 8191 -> 1.05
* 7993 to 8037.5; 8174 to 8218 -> 2.06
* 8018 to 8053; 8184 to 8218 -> 2.30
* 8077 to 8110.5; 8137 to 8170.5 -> 0.95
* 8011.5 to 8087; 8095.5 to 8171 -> 1.03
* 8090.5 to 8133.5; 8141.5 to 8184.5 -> 1.00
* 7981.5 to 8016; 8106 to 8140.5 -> 1.01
